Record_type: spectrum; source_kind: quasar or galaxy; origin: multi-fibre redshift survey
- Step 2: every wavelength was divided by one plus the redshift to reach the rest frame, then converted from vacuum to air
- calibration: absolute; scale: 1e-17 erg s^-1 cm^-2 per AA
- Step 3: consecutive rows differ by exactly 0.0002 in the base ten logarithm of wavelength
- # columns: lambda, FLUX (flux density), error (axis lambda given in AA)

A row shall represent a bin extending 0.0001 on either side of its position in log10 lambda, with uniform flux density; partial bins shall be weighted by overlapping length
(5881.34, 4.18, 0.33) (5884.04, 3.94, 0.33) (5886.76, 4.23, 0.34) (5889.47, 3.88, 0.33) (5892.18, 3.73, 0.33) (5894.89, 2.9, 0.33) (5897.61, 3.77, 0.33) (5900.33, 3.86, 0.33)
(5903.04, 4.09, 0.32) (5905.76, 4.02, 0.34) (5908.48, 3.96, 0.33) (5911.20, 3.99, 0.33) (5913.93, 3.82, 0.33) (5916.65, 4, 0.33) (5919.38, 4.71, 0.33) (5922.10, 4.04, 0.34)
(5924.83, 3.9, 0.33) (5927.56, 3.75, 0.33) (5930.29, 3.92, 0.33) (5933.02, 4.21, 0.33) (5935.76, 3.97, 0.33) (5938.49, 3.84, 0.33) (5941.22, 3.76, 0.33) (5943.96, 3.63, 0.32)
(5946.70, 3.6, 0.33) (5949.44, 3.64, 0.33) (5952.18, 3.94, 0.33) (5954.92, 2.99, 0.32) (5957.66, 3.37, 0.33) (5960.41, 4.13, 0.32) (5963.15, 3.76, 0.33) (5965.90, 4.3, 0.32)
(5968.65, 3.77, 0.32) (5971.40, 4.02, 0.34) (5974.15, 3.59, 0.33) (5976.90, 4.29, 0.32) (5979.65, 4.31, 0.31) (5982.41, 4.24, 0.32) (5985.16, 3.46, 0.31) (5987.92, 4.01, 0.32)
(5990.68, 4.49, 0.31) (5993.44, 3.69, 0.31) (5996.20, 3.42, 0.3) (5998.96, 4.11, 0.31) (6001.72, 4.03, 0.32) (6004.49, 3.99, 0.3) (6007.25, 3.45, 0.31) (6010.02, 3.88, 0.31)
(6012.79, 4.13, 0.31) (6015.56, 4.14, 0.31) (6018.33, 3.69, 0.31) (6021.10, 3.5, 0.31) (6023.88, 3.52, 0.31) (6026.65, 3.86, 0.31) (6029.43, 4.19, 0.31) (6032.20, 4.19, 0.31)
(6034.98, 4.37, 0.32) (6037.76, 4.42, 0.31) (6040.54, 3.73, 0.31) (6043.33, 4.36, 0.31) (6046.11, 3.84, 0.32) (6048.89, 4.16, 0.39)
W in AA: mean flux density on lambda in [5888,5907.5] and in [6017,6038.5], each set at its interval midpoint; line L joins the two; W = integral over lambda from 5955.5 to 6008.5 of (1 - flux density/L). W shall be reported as -0.26 AA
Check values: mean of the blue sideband 3.76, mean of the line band 3.9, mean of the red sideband 3.96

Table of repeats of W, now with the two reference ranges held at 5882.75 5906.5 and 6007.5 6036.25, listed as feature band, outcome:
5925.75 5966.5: 0.88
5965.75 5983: -0.73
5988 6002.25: -0.17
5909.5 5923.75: -0.99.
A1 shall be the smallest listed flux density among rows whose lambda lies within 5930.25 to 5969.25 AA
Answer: 2.99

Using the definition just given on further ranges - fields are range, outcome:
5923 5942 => 3.75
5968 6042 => 3.42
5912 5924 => 3.82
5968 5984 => 3.59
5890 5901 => 2.9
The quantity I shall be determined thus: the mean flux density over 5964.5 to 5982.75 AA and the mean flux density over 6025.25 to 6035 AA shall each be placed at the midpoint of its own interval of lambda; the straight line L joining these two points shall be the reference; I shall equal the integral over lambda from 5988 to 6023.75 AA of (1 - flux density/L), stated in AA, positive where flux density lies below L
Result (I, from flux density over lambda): 2.0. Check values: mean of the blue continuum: 4.06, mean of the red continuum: 4.12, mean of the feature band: 3.87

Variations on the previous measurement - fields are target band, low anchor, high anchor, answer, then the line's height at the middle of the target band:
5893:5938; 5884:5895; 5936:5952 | -1.9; 3.77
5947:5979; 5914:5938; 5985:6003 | 1.3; 3.97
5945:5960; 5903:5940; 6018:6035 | 1.6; 3.97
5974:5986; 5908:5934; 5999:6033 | -0.3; 3.94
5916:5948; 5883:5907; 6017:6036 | -0.8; 3.84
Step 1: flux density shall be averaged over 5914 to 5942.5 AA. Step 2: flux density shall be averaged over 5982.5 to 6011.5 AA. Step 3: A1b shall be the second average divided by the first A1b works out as 1.0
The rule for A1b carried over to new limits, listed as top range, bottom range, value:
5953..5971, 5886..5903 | 1.00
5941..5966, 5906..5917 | 0.93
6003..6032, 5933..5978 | 1.01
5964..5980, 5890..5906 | 1.08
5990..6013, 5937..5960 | 1.07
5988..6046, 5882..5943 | 1.01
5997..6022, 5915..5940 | 0.96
